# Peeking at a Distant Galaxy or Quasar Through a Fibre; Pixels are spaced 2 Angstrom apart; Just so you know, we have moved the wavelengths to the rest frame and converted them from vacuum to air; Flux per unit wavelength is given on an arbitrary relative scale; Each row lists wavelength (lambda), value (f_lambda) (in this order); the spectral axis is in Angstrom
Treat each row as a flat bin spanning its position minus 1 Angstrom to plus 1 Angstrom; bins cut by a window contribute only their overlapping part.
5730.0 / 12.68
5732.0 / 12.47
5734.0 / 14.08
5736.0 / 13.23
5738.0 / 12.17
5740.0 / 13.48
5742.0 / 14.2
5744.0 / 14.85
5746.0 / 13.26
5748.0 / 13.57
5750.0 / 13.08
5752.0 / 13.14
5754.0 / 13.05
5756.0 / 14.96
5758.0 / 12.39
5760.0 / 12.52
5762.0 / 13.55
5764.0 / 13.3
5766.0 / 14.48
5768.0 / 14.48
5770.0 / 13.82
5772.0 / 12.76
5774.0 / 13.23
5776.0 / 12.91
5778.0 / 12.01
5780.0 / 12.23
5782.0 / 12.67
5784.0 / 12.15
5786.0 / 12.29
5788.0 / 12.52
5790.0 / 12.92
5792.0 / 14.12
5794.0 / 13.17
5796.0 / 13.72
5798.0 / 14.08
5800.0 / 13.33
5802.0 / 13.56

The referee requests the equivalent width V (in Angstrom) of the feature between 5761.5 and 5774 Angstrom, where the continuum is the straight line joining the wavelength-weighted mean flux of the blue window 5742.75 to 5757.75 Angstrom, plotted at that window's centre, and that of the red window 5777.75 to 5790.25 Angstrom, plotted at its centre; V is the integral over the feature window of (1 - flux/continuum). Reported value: -0.7 Angstrom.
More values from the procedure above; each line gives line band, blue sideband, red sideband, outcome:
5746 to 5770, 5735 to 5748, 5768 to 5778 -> -0.27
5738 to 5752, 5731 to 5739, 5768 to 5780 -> -0.64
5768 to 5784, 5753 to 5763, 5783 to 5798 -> 0.36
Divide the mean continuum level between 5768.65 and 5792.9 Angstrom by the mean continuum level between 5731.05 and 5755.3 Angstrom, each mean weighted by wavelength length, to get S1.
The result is 0.96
